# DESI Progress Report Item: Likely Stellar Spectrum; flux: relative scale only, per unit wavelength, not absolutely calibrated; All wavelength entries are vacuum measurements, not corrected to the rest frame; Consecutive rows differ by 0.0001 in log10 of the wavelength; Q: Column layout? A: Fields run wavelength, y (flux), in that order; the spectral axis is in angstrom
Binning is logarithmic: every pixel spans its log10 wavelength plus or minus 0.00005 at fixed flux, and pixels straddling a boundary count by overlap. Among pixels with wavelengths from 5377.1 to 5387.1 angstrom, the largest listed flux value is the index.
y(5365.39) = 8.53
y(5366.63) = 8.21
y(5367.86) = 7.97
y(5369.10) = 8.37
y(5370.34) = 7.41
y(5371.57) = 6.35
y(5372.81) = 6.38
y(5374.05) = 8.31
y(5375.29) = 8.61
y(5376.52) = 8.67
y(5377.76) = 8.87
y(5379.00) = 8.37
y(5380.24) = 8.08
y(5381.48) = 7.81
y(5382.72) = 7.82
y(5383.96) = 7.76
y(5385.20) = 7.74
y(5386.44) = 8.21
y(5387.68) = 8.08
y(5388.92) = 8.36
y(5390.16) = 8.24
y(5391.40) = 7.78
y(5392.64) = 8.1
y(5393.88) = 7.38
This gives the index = 8.87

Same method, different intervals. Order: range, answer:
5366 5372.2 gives 8.37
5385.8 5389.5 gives 8.36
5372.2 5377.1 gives 8.67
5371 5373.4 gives 6.38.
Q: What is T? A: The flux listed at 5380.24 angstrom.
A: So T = 8.08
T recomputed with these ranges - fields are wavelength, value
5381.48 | 7.81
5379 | 8.37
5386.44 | 8.21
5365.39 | 8.53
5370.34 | 7.41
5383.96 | 7.76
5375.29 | 8.61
